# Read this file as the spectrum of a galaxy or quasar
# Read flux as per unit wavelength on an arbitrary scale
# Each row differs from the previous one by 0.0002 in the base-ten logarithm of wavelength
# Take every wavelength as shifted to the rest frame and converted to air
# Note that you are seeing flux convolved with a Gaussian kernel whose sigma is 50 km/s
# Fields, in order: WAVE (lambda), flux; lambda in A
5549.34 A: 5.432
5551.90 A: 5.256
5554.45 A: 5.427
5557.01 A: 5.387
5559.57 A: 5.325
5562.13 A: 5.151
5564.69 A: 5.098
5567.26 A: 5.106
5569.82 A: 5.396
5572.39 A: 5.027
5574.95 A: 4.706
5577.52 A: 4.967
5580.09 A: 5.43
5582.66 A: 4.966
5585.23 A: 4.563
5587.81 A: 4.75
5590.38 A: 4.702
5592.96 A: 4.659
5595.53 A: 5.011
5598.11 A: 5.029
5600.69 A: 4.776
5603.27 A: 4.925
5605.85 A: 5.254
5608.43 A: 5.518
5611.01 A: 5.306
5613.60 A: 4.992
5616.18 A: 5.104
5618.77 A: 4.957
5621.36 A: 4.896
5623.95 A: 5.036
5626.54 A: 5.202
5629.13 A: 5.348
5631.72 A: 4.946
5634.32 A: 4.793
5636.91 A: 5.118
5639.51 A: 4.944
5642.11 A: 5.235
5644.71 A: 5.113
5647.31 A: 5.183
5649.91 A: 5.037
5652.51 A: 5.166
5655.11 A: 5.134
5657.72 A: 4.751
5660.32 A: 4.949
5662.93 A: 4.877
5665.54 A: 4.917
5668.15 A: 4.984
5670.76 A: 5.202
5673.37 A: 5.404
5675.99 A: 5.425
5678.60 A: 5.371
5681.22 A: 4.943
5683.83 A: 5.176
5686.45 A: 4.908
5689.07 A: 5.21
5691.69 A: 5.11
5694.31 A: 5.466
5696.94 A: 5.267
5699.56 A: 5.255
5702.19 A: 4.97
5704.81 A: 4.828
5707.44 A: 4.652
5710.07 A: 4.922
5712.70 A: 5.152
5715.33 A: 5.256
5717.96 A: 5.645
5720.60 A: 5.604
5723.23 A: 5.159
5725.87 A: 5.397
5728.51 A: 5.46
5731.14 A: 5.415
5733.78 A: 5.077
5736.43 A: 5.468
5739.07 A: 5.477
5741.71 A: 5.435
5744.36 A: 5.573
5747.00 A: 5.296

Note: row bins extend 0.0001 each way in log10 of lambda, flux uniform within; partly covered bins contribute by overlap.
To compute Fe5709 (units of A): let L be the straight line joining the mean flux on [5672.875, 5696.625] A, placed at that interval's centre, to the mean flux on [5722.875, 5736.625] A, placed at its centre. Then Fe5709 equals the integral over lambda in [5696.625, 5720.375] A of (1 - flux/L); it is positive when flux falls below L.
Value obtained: 0.7 A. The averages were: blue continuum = 5.22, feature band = 5.12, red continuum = 5.33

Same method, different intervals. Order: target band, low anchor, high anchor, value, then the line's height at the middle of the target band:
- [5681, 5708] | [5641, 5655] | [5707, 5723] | 0.6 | 5.21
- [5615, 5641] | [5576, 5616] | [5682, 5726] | 0.0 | 5.04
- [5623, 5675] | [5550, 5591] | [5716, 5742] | 1.8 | 5.25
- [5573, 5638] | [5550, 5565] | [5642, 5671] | 2.1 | 5.17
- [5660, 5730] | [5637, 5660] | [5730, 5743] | 0.8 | 5.23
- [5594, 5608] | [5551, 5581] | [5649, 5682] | 0.3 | 5.15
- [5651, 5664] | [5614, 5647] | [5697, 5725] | 0.3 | 5.09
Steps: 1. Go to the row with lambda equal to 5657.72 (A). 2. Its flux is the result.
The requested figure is 4.751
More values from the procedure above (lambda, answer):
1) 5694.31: 5.466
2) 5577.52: 4.967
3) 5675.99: 5.425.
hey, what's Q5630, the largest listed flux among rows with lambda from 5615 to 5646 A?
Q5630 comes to 5.348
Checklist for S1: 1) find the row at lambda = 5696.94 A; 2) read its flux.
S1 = 5.267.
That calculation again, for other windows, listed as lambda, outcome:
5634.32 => 4.793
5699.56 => 5.255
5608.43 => 5.518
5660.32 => 4.949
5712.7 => 5.152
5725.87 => 5.397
